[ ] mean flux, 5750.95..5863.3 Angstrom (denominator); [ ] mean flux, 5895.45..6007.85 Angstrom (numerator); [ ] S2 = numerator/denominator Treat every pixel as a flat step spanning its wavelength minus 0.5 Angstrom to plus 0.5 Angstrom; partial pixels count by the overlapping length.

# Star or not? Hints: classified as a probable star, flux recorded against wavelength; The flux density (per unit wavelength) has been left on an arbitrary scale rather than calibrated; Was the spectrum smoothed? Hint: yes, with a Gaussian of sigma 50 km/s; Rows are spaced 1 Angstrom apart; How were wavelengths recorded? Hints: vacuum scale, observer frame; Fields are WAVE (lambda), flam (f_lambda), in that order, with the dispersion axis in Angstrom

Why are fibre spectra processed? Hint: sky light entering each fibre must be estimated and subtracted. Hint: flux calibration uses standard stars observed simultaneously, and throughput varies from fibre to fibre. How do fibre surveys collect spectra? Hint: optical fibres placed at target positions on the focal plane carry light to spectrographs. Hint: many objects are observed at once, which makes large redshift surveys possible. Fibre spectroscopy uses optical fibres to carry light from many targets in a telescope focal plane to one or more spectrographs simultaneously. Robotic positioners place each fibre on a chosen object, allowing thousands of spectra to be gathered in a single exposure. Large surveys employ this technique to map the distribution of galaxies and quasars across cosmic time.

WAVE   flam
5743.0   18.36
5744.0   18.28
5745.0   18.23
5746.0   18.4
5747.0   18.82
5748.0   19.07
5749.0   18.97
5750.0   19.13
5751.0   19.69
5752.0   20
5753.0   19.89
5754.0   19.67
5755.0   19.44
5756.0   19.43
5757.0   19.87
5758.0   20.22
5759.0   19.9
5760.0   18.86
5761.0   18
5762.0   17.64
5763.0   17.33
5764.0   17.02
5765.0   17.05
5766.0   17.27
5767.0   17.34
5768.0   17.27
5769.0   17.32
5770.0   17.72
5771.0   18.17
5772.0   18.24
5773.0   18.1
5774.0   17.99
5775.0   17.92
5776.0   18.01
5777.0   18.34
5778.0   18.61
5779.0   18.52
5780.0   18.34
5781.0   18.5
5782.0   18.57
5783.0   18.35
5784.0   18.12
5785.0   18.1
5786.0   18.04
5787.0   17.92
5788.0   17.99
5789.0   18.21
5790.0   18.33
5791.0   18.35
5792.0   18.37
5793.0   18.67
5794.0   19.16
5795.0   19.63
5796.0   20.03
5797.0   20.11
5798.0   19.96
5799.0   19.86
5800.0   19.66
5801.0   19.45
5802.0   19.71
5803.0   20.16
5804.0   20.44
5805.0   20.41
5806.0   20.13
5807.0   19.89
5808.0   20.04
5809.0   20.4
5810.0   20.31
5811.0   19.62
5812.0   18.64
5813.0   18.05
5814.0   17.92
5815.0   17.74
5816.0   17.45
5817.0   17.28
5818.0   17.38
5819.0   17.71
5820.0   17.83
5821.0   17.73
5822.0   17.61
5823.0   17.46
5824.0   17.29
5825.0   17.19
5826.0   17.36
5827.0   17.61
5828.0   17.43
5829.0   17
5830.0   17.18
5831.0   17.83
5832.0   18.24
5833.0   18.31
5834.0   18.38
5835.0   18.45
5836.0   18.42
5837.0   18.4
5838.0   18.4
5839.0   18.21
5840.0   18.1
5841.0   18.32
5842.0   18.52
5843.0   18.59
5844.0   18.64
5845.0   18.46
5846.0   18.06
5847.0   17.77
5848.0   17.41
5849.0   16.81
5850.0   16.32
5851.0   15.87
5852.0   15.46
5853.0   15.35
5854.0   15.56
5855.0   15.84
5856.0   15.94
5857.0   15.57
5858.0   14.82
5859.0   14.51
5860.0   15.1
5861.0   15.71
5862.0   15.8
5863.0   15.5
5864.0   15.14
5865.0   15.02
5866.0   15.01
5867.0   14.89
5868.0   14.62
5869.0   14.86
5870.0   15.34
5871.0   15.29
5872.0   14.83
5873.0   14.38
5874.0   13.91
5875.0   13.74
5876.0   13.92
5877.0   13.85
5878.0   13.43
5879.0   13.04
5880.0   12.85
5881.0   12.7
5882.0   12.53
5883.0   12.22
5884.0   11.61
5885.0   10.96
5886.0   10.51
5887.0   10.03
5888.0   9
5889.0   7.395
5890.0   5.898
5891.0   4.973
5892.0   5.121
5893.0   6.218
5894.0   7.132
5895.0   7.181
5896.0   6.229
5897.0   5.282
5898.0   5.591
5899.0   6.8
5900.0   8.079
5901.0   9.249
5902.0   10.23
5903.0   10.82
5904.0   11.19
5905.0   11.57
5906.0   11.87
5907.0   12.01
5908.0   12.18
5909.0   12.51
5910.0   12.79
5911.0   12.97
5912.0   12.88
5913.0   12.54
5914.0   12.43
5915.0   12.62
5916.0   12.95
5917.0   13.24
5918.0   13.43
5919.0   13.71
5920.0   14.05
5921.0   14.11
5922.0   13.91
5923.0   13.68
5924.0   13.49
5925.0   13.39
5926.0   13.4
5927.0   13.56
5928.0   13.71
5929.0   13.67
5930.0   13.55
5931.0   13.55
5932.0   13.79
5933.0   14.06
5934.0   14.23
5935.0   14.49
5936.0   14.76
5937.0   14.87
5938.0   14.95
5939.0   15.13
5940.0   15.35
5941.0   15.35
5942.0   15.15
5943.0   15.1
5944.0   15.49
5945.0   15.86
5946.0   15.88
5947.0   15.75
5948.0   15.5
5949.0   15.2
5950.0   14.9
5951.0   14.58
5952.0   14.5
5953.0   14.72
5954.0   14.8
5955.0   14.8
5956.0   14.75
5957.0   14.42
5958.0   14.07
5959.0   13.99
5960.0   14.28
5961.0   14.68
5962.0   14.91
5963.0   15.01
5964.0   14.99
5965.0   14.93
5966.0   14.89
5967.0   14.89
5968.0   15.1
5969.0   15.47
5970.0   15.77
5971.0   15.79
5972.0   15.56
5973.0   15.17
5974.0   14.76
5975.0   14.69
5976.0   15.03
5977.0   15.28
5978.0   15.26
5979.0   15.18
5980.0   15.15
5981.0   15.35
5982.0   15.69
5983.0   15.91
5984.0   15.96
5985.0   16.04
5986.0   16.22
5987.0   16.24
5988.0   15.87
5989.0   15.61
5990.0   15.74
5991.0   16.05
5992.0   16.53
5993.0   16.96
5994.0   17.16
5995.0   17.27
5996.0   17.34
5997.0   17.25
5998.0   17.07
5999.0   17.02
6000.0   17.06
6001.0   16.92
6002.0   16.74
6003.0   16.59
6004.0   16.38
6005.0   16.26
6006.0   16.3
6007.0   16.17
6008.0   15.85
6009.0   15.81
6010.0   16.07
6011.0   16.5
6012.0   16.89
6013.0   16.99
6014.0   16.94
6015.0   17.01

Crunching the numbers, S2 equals 0.79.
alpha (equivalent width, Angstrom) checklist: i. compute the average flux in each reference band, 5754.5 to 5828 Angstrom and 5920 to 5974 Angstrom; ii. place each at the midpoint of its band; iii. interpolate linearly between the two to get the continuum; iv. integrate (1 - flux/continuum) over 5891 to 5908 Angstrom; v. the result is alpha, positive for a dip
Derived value 7.9 Angstrom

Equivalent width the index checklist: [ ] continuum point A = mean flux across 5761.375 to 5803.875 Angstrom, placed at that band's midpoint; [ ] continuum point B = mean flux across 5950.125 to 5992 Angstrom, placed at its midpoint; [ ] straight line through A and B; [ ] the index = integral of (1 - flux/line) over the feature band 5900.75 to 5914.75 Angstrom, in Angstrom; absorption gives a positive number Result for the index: 3.8 Angstrom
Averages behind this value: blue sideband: 18.4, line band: 11.9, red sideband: 15.2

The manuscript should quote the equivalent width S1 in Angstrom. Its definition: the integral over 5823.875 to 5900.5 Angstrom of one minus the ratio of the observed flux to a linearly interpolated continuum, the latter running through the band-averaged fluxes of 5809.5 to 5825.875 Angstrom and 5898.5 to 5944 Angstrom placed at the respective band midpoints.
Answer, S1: 8.9 Angstrom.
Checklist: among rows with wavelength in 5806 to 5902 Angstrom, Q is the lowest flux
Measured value 4.973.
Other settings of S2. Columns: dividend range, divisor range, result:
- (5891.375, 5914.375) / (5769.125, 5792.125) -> 0.53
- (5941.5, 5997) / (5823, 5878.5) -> 0.94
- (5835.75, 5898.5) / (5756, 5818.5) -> 0.74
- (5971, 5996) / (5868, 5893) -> 1.35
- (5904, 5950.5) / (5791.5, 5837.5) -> 0.74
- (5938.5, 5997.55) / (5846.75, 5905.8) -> 1.24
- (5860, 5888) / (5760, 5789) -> 0.76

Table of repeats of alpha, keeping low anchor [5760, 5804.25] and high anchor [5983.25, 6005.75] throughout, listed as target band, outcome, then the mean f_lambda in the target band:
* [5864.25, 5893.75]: 9.4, 12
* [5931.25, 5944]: 1.7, 14.8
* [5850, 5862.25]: 1.6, 15.5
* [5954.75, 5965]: 1.4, 14.6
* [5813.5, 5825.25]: 0.4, 17.6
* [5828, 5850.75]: 0.0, 18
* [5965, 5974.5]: 0.9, 15.2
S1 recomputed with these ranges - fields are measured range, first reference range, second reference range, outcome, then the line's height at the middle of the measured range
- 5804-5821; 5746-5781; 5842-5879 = -1.8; 17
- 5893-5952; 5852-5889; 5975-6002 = 8.7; 14.9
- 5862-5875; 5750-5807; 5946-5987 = 1.6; 17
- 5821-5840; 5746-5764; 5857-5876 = -1.8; 16.3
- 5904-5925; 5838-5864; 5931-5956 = 3.5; 15.5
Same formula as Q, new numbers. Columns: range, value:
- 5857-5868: 14.51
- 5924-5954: 13.39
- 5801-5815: 17.74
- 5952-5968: 13.99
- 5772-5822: 17.28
